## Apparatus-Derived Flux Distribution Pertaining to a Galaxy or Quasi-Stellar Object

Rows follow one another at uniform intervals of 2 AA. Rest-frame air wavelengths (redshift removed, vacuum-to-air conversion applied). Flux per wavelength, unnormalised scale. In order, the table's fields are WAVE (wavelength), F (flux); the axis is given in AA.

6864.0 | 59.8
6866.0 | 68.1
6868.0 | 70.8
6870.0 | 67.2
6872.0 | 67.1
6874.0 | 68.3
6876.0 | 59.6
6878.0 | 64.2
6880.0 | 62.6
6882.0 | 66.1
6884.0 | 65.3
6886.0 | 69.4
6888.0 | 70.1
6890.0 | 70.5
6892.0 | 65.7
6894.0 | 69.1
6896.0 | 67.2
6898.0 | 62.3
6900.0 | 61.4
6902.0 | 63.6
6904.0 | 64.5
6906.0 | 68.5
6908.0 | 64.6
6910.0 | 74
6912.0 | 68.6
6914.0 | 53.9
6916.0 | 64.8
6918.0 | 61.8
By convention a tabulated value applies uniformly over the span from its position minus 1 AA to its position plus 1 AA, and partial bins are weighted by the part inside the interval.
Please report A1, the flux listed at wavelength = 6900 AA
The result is 61.4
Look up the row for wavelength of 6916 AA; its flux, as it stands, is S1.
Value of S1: 64.8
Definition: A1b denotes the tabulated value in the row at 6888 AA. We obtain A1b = 70.1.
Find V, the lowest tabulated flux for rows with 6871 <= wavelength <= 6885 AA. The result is 59.6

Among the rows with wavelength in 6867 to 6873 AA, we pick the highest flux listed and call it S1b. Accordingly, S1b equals 70.8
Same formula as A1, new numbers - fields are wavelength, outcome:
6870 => 67.2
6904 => 64.5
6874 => 68.3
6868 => 70.8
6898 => 62.3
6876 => 59.6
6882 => 66.1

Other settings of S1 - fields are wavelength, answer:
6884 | 65.3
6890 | 70.5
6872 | 67.1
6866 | 68.1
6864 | 59.8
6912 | 68.6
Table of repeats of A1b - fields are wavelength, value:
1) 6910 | 74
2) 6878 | 64.2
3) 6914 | 53.9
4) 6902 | 63.6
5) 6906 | 68.5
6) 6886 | 69.4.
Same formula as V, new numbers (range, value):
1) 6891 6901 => 61.4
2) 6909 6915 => 53.9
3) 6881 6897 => 65.3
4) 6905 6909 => 64.6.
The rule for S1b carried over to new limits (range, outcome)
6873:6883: 68.3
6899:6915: 74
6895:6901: 67.2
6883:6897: 70.5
